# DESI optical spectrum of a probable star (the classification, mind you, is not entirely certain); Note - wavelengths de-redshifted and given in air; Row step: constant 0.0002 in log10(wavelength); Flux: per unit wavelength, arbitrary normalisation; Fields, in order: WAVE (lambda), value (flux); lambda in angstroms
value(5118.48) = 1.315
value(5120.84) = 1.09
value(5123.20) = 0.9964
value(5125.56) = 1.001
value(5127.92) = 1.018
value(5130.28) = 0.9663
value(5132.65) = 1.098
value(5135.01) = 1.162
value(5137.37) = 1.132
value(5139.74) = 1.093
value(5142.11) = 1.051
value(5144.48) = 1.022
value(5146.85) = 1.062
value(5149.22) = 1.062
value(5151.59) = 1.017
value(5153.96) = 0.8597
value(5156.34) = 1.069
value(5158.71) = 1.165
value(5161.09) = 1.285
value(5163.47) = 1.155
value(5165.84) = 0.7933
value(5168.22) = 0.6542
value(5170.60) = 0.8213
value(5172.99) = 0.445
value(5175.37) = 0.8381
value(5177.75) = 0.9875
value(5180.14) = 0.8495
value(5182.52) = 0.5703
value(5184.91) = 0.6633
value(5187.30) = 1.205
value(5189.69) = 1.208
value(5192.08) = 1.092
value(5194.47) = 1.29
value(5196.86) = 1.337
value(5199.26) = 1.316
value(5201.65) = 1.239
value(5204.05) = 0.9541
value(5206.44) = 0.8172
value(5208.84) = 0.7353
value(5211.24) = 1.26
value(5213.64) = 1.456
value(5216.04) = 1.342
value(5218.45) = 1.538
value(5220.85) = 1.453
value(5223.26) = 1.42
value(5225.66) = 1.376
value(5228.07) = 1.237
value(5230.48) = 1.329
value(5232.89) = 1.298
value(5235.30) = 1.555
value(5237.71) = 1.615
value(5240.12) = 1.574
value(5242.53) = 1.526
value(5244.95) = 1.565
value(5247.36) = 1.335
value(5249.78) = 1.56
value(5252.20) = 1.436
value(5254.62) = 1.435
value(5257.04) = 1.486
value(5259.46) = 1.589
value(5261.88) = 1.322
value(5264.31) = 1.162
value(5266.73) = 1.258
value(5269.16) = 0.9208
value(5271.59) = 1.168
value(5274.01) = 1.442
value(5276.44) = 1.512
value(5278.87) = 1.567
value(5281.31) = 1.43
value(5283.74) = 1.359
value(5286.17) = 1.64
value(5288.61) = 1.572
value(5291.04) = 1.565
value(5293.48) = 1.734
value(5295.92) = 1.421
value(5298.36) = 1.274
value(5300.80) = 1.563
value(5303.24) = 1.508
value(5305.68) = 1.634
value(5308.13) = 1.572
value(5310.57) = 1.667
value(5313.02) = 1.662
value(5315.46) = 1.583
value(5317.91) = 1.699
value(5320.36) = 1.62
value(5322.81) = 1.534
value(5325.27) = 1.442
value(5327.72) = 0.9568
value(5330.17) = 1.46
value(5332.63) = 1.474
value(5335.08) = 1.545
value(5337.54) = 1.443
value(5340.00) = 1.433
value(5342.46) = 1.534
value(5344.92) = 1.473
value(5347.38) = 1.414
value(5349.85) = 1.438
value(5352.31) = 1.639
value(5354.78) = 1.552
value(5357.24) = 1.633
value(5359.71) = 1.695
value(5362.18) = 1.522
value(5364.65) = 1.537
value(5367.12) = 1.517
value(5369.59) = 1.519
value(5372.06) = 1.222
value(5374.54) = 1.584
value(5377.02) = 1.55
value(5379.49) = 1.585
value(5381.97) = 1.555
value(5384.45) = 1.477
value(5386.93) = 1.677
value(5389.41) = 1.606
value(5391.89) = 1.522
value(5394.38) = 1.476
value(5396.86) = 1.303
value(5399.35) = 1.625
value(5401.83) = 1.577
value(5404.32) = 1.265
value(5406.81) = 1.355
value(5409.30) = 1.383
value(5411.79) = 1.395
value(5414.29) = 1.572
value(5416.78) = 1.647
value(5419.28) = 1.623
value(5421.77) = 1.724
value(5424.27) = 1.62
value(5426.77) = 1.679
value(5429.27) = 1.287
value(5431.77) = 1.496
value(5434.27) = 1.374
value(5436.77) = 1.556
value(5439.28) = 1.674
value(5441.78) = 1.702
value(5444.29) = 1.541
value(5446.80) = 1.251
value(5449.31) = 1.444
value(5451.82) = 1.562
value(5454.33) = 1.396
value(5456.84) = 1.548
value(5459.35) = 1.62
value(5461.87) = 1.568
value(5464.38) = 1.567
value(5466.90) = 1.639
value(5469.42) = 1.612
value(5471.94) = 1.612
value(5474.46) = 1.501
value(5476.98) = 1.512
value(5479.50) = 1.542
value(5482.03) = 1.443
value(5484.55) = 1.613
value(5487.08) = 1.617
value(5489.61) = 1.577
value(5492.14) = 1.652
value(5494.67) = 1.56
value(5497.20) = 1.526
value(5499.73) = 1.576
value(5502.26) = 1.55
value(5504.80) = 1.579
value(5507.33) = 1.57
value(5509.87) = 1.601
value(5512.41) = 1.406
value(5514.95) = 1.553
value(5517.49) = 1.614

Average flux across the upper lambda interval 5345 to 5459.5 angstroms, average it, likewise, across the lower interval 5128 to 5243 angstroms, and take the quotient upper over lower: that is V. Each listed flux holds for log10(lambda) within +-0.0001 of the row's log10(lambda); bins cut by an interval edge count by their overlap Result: 1.4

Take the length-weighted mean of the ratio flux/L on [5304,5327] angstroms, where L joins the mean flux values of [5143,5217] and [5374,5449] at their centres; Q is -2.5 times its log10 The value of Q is -0.21 mag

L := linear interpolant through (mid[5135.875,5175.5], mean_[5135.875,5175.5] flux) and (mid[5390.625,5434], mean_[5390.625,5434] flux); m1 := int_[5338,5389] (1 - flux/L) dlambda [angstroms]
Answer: -4.6 angstroms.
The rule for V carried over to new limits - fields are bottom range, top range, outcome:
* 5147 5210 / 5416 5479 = 1.58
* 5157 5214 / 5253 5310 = 1.44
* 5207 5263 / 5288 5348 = 1.08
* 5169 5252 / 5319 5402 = 1.25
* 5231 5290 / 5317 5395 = 1.06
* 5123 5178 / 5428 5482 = 1.54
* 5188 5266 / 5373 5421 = 1.13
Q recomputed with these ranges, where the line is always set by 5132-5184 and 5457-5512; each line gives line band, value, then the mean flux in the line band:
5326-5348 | -0.10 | 1.42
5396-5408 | -0.01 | 1.43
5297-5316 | -0.25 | 1.56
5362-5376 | -0.10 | 1.48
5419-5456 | -0.03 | 1.53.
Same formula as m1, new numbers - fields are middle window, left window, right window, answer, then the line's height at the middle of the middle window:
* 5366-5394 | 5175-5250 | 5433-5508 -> -1.69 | 1.44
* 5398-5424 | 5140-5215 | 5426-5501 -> -1.36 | 1.44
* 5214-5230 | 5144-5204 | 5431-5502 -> -4.49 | 1.09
